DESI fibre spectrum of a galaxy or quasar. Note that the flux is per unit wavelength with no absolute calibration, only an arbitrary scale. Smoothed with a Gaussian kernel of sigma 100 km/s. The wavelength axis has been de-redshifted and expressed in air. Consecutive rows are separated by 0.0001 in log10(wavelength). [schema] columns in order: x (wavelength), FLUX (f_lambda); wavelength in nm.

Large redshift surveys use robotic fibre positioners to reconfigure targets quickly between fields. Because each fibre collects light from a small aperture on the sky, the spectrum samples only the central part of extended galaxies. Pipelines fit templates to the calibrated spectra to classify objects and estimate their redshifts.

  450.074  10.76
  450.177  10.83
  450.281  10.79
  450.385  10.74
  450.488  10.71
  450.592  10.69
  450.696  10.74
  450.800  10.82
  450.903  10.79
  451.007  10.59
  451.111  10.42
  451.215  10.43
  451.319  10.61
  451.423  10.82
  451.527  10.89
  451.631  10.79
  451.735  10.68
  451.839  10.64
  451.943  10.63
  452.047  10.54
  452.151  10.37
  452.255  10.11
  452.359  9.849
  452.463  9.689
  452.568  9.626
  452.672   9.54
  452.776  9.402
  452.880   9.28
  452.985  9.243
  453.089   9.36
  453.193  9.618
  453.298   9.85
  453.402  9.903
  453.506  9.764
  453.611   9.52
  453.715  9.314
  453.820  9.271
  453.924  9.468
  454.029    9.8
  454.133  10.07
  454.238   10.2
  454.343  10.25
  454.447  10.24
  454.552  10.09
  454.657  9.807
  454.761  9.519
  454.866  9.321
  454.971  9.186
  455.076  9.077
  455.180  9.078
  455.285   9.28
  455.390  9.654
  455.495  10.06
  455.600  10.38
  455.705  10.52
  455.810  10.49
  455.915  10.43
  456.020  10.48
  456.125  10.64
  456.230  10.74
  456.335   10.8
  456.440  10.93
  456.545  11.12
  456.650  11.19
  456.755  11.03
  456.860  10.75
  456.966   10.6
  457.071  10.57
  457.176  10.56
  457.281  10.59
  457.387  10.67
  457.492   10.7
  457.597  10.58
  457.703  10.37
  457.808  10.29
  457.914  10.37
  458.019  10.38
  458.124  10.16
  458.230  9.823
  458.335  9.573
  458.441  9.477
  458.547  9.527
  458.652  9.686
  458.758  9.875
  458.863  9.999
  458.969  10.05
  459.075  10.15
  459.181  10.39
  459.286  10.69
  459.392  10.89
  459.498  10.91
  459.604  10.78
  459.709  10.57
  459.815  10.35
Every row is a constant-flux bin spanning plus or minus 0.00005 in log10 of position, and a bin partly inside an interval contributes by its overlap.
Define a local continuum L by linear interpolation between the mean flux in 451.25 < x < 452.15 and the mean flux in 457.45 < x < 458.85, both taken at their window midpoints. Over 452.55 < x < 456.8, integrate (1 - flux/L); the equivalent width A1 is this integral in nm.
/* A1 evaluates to 0.18 nm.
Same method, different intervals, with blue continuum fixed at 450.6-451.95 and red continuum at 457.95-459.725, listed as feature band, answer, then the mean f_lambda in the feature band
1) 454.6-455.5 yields 0.088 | 9.41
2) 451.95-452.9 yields 0.065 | 9.88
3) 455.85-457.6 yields -0.071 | 10.7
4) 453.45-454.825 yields 0.092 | 9.79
